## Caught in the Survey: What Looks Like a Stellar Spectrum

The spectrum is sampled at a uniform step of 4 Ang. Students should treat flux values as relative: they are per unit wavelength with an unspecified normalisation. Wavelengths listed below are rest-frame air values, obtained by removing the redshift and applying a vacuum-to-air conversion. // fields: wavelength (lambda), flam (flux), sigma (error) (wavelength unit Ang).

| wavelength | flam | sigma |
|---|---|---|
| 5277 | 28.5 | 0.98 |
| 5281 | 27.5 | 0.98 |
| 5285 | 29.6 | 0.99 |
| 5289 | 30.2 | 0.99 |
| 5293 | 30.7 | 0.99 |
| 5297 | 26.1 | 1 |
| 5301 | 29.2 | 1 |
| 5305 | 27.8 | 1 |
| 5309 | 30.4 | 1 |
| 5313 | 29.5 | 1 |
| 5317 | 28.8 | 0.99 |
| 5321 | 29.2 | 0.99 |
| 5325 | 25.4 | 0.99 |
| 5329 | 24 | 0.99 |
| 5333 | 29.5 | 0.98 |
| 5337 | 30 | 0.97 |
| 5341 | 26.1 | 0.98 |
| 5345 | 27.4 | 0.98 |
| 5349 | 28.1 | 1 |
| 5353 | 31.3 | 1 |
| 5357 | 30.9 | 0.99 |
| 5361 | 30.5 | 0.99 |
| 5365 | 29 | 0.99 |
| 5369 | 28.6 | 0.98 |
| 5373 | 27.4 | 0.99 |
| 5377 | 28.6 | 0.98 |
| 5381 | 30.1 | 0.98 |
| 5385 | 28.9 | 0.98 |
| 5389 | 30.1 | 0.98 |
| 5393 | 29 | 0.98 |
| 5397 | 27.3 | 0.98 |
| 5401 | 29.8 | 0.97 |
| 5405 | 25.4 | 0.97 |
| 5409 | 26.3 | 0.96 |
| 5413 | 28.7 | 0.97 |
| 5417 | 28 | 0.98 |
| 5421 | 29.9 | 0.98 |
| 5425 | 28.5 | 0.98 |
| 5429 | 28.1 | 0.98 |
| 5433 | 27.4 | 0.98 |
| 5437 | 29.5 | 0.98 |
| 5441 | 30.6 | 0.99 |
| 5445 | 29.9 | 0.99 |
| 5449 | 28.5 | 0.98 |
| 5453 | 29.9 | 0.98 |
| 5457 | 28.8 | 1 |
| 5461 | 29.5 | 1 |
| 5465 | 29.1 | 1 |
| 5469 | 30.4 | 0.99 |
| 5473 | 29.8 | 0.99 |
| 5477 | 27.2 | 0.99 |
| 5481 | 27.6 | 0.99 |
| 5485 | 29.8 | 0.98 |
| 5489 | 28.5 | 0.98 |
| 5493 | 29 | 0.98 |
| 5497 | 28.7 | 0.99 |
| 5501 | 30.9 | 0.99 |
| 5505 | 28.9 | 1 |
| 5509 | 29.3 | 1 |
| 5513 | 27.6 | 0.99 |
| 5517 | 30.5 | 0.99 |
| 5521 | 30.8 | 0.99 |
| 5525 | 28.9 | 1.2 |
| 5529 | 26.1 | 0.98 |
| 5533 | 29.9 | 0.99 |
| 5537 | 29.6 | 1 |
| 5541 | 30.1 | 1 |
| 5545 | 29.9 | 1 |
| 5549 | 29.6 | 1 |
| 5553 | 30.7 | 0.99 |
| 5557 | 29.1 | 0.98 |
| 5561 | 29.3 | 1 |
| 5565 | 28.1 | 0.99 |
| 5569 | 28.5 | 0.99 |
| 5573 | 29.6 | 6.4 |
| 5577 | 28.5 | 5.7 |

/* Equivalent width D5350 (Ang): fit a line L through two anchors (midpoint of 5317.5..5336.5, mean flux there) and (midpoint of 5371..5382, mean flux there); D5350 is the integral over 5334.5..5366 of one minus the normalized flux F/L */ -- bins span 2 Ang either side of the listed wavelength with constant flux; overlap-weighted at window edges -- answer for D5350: -1.4 Ang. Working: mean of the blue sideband 27.4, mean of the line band 29.2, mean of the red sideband 28.6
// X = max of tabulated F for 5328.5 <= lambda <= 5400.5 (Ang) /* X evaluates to 31.3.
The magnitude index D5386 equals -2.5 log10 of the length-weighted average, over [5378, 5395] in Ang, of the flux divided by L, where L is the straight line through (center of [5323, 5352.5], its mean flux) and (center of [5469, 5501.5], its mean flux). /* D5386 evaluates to -0.06 mag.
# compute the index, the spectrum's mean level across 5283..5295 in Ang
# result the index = 30.2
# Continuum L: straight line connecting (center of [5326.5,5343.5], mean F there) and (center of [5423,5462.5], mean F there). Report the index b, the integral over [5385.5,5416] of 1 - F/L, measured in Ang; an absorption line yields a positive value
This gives 0.3 Ang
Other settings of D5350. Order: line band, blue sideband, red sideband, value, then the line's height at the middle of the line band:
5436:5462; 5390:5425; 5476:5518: -0.9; 28.5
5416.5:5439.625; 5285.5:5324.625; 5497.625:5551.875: 0.4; 29.2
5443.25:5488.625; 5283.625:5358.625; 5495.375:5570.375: 0.0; 29.1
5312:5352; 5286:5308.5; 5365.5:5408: 1.3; 28.8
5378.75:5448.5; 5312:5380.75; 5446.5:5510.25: 0.4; 28.8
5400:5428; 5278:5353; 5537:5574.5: 0.8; 28.8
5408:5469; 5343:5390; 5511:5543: 0.6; 29.2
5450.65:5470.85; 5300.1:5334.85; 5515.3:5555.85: -0.3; 29.1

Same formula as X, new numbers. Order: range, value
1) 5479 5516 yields 30.9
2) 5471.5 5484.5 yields 29.8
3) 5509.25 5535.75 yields 30.8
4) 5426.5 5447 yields 30.6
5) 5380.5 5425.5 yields 30.1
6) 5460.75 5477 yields 30.4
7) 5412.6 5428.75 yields 29.9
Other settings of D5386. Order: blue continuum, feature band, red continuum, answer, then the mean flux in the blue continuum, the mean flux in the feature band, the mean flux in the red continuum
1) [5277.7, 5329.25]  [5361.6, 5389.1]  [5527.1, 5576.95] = -0.01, 28.5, 29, 29.2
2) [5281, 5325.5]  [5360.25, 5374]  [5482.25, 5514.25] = 0.00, 28.9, 28.8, 29.1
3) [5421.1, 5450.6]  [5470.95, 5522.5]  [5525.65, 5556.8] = 0.00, 29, 29.1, 29.4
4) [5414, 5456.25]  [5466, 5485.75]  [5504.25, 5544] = 0.01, 29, 28.9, 29.2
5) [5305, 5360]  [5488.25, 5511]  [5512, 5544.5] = 0.00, 28.5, 29.3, 29.3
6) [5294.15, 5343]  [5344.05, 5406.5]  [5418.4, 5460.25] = -0.02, 28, 29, 29.1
